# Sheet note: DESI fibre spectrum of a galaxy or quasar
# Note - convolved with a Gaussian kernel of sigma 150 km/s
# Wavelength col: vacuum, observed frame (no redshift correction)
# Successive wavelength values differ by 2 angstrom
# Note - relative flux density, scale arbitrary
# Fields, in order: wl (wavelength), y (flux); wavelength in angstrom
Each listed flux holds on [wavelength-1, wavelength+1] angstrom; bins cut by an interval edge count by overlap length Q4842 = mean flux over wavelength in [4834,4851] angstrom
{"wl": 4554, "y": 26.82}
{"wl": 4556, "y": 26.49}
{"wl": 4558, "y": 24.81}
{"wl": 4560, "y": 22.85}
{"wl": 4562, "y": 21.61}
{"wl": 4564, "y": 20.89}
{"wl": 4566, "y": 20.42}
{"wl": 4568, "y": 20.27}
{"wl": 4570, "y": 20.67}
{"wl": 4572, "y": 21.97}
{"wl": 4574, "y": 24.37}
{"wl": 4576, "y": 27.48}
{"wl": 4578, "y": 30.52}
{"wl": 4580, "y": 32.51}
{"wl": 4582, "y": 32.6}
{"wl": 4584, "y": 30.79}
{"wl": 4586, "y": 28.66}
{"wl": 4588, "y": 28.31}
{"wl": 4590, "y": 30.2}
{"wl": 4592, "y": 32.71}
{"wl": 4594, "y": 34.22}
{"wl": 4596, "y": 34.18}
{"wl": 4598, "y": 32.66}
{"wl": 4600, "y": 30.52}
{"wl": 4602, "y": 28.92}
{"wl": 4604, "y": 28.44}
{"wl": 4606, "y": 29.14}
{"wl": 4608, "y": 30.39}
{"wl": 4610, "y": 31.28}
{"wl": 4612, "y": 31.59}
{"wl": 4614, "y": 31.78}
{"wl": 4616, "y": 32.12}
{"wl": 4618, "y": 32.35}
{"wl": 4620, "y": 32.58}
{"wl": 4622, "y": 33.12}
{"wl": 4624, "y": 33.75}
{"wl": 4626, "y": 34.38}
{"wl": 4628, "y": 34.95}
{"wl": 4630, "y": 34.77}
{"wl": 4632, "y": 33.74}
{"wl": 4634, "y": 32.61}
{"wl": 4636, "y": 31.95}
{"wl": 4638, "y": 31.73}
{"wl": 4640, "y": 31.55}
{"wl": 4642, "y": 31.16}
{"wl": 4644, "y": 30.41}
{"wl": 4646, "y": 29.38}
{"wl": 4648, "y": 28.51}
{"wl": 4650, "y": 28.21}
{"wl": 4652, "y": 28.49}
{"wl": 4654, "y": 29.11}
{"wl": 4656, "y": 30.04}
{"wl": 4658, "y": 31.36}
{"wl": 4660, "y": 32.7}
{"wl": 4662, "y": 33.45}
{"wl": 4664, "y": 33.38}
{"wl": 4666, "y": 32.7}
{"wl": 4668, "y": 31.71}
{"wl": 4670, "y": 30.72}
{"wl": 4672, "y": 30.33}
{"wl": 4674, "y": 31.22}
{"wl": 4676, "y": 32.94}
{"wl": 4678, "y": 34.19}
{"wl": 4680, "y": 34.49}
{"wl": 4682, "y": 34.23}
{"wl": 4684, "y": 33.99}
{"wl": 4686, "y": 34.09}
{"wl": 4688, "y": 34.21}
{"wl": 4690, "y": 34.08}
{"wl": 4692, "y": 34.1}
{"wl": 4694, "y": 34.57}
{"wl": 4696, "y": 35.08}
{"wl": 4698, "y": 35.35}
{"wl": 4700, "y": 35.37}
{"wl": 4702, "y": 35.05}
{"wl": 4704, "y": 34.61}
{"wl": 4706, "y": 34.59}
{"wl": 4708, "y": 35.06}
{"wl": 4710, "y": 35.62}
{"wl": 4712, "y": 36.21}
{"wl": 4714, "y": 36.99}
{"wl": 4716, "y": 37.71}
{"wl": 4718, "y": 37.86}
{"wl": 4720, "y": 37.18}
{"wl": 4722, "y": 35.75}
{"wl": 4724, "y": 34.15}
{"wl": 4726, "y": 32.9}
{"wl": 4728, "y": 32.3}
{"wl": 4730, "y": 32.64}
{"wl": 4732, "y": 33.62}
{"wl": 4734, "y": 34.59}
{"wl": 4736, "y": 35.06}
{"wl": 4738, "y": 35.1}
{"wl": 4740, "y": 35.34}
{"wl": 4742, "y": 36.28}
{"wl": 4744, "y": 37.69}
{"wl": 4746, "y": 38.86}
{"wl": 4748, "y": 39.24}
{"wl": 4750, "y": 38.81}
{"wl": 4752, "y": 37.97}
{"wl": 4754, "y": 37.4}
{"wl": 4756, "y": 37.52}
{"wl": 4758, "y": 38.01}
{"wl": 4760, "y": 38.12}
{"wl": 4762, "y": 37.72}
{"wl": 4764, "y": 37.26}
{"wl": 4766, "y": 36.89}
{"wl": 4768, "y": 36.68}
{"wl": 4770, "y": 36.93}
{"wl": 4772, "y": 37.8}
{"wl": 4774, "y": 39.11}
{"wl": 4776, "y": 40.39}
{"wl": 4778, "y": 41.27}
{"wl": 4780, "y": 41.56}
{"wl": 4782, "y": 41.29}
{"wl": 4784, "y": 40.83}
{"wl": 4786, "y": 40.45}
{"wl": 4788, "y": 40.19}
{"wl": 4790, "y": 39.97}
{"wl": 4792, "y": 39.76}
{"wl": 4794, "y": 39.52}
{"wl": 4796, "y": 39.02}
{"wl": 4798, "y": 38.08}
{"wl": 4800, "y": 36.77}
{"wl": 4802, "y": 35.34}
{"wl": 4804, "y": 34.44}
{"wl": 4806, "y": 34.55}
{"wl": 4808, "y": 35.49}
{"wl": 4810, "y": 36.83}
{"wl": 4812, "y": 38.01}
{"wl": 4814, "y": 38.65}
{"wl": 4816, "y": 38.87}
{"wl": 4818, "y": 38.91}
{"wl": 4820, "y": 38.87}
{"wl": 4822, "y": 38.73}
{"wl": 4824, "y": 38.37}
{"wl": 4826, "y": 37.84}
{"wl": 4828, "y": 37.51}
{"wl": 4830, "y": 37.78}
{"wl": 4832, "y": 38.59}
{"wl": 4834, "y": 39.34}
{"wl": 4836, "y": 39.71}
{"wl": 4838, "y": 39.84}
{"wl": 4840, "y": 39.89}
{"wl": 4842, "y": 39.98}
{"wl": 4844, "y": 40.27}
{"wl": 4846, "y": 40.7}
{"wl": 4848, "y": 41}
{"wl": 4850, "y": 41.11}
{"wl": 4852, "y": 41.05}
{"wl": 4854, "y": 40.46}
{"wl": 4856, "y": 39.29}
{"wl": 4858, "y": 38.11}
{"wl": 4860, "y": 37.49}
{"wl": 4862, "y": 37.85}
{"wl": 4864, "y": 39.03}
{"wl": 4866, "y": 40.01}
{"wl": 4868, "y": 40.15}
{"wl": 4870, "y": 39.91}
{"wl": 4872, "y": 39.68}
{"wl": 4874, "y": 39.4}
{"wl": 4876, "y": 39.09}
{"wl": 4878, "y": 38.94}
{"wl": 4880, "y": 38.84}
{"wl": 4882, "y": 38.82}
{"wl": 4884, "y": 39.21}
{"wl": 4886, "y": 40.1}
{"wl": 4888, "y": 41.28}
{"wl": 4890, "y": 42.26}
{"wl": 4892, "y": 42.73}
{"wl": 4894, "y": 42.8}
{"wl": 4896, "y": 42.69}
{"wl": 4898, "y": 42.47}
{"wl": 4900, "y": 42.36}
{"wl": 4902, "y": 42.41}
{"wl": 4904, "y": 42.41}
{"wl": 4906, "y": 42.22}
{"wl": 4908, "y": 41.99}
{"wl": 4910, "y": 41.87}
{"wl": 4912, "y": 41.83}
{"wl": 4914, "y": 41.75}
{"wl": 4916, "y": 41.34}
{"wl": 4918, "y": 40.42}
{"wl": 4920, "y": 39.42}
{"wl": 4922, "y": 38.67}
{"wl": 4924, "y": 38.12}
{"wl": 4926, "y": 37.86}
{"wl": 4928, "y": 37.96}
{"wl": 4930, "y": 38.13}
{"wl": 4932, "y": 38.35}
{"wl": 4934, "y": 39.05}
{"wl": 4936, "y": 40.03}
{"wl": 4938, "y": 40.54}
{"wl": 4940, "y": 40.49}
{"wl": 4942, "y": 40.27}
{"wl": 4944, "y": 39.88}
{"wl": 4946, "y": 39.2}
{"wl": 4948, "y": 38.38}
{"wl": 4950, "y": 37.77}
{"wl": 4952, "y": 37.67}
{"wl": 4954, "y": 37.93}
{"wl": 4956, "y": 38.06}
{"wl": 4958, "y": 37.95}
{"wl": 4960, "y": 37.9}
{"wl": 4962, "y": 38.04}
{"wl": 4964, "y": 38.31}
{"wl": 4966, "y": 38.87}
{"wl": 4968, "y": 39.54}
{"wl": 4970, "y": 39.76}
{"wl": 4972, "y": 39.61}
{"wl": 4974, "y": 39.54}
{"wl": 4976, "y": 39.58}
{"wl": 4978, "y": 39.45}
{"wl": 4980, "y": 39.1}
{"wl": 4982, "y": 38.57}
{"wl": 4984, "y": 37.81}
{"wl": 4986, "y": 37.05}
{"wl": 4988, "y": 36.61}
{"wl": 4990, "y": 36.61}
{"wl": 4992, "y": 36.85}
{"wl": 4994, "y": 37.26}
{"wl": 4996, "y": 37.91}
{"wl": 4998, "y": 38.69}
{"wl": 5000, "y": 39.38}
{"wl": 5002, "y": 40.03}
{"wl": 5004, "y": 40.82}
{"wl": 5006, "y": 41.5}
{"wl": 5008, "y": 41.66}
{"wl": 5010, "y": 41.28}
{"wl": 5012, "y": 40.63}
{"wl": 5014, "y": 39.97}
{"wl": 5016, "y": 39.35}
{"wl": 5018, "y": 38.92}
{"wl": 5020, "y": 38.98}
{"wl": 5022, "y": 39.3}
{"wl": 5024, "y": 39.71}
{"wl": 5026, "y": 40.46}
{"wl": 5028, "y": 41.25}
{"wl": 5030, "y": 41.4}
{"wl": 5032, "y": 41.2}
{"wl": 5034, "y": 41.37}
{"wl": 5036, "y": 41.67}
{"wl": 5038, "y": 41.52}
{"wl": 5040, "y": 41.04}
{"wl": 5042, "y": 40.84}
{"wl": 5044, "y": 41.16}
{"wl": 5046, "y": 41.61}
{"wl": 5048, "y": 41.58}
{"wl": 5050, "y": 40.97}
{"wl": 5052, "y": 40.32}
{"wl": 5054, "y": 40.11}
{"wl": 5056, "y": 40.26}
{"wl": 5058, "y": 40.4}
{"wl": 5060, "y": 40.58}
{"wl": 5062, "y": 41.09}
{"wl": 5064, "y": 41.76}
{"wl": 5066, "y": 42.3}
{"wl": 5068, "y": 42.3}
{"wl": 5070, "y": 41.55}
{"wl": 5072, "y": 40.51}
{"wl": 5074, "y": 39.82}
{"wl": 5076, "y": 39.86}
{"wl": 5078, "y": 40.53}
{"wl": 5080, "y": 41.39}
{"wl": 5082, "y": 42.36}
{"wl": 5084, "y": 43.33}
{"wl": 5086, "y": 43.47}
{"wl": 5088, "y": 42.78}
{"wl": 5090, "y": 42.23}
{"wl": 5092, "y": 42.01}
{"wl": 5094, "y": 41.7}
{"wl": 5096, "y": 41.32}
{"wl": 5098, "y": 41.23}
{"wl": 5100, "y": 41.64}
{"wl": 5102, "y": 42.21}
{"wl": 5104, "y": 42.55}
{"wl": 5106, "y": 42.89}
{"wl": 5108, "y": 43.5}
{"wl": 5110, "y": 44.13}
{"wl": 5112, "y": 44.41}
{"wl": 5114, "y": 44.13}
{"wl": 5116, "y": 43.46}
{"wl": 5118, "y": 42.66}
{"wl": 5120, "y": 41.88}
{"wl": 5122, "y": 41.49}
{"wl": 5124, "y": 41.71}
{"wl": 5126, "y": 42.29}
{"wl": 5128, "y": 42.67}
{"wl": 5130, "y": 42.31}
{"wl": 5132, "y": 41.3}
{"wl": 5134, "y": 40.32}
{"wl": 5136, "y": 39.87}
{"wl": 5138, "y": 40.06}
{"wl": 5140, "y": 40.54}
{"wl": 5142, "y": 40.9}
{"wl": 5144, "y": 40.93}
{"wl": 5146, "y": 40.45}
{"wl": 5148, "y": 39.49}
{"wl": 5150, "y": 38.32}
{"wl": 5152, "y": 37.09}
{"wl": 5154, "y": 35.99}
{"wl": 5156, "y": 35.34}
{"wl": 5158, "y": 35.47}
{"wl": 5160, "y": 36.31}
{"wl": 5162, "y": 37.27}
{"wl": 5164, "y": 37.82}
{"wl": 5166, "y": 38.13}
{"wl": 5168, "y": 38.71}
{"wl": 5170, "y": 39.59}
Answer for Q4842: 40.3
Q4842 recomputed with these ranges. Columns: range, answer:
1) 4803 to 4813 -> 35.9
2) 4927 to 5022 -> 39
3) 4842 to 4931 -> 40.3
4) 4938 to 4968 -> 38.7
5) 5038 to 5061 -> 40.8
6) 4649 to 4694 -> 32.3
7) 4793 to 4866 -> 38.6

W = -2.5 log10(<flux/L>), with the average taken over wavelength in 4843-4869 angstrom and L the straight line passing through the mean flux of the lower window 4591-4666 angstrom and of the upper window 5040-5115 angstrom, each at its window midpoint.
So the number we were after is -0.08 mag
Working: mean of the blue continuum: 31.7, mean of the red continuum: 41.7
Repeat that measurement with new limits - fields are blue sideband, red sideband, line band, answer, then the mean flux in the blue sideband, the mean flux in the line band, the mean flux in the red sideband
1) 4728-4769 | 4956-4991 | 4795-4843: -0.02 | 36.6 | 38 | 38.5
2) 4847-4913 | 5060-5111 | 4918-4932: 0.06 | 40.6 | 38.5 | 41.9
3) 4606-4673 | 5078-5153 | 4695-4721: -0.09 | 31.7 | 35.9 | 41.7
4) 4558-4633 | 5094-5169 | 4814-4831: -0.13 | 29.4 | 38.4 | 40.6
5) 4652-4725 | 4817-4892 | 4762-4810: -0.03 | 33.9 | 38.4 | 39.5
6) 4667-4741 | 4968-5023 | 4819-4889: -0.07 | 34.4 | 39.4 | 39.1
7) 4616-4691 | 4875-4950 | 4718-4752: -0.03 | 32.2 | 35.7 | 40.3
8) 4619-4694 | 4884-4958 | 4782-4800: -0.09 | 32.3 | 39.7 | 40.3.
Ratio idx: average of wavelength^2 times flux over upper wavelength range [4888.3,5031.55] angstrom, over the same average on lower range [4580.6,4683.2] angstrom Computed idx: 1.44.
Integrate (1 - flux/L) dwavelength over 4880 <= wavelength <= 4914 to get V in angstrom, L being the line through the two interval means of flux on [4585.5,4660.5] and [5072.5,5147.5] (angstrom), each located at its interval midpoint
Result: -3.96 angstrom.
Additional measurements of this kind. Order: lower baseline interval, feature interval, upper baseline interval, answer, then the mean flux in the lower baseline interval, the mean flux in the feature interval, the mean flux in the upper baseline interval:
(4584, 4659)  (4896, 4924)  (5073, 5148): -2.88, 31.3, 41.4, 41.9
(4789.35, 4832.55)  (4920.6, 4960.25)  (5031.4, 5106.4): 0.89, 37.8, 38.7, 41.4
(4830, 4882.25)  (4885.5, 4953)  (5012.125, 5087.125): -0.76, 39.5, 40.4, 40.9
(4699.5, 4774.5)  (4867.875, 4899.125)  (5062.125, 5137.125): -1.55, 36.3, 40.5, 42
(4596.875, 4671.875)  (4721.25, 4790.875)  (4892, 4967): -4.84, 31.5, 37.4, 39.9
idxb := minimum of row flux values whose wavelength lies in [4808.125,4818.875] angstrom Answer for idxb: 36.83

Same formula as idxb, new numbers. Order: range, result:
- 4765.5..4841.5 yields 34.44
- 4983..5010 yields 36.61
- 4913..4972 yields 37.67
